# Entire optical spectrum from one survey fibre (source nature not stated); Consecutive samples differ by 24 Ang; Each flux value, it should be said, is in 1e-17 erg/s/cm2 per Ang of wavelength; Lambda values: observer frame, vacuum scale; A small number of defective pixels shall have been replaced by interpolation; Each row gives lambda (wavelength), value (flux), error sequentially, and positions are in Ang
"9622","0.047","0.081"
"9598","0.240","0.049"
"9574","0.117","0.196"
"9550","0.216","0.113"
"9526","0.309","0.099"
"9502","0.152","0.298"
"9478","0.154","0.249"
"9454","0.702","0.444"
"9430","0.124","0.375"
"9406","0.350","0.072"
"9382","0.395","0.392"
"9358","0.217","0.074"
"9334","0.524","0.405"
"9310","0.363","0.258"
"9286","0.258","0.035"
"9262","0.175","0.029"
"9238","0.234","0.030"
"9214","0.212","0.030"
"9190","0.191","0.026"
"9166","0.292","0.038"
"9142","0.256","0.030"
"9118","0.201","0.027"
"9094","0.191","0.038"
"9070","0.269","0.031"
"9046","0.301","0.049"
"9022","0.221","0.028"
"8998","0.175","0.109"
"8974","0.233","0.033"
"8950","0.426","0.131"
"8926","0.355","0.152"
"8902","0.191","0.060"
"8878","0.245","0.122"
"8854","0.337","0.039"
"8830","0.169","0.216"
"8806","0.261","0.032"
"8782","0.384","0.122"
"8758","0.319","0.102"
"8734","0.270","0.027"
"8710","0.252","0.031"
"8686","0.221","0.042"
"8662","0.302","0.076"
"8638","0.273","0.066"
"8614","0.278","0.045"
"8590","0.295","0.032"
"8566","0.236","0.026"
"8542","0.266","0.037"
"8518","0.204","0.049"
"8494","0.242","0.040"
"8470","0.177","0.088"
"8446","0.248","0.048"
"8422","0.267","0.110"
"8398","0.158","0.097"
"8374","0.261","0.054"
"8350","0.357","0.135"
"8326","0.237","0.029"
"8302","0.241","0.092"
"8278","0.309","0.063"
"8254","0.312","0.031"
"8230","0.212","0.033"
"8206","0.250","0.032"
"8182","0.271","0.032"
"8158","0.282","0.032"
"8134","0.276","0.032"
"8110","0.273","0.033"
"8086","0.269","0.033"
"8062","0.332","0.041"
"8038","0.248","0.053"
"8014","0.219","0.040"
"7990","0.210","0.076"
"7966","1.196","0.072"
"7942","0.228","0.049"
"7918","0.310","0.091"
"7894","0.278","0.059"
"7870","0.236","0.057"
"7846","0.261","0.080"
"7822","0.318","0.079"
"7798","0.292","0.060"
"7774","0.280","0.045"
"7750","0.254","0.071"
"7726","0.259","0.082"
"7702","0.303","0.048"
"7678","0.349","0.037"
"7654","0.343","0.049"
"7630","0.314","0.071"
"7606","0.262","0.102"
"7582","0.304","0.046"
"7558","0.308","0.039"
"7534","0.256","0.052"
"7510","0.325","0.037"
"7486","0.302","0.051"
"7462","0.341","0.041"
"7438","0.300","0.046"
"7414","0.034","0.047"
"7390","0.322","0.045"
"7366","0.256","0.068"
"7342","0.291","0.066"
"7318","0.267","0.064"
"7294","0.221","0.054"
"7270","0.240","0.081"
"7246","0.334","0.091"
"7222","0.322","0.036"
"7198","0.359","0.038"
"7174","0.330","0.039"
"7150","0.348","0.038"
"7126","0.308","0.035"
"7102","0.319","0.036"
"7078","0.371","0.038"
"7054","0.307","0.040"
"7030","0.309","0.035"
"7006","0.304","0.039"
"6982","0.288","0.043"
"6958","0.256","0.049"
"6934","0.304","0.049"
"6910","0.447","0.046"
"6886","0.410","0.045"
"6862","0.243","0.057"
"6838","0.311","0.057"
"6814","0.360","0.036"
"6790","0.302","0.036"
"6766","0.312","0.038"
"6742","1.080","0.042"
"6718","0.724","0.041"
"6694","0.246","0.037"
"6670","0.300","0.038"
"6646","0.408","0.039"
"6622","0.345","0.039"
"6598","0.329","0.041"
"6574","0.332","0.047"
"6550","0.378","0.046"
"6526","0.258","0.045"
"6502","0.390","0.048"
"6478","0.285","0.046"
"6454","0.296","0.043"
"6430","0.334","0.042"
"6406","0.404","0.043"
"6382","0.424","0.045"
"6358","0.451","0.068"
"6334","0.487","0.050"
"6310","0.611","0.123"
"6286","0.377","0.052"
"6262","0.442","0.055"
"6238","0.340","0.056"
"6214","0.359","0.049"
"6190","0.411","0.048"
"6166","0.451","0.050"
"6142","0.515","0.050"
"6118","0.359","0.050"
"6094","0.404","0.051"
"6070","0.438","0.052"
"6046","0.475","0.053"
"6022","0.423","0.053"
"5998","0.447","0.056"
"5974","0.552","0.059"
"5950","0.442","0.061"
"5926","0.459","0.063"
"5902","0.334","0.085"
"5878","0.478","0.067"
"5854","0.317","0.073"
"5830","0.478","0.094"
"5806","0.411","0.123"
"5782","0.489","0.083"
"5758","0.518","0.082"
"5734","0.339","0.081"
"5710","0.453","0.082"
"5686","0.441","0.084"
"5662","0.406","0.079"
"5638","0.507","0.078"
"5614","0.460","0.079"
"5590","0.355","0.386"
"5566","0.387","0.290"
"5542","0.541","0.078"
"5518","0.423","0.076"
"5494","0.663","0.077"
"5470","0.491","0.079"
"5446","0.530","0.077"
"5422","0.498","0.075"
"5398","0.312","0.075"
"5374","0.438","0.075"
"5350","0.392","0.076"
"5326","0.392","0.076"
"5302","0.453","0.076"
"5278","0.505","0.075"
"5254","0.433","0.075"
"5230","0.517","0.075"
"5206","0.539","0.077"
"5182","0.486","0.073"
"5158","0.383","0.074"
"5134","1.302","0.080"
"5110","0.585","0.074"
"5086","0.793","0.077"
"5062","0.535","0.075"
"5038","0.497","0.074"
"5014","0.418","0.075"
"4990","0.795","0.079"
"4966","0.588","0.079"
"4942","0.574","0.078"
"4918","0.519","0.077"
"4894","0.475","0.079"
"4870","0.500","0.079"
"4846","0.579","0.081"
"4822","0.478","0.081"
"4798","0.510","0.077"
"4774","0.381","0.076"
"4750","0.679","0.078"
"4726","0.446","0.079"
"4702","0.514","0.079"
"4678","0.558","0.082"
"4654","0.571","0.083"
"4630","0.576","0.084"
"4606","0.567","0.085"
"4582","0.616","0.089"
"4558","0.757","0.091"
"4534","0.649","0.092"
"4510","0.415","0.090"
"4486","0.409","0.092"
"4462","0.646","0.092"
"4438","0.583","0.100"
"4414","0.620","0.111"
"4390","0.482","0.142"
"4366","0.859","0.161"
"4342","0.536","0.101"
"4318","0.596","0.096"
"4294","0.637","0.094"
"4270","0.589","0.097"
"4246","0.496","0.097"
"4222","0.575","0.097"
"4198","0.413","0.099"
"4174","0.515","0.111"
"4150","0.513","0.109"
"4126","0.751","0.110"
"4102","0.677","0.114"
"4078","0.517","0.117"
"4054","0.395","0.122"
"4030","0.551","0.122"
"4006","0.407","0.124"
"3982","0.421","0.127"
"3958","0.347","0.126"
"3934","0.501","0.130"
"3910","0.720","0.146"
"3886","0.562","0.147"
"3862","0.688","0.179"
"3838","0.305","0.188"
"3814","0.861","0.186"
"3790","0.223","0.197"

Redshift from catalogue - 0.025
